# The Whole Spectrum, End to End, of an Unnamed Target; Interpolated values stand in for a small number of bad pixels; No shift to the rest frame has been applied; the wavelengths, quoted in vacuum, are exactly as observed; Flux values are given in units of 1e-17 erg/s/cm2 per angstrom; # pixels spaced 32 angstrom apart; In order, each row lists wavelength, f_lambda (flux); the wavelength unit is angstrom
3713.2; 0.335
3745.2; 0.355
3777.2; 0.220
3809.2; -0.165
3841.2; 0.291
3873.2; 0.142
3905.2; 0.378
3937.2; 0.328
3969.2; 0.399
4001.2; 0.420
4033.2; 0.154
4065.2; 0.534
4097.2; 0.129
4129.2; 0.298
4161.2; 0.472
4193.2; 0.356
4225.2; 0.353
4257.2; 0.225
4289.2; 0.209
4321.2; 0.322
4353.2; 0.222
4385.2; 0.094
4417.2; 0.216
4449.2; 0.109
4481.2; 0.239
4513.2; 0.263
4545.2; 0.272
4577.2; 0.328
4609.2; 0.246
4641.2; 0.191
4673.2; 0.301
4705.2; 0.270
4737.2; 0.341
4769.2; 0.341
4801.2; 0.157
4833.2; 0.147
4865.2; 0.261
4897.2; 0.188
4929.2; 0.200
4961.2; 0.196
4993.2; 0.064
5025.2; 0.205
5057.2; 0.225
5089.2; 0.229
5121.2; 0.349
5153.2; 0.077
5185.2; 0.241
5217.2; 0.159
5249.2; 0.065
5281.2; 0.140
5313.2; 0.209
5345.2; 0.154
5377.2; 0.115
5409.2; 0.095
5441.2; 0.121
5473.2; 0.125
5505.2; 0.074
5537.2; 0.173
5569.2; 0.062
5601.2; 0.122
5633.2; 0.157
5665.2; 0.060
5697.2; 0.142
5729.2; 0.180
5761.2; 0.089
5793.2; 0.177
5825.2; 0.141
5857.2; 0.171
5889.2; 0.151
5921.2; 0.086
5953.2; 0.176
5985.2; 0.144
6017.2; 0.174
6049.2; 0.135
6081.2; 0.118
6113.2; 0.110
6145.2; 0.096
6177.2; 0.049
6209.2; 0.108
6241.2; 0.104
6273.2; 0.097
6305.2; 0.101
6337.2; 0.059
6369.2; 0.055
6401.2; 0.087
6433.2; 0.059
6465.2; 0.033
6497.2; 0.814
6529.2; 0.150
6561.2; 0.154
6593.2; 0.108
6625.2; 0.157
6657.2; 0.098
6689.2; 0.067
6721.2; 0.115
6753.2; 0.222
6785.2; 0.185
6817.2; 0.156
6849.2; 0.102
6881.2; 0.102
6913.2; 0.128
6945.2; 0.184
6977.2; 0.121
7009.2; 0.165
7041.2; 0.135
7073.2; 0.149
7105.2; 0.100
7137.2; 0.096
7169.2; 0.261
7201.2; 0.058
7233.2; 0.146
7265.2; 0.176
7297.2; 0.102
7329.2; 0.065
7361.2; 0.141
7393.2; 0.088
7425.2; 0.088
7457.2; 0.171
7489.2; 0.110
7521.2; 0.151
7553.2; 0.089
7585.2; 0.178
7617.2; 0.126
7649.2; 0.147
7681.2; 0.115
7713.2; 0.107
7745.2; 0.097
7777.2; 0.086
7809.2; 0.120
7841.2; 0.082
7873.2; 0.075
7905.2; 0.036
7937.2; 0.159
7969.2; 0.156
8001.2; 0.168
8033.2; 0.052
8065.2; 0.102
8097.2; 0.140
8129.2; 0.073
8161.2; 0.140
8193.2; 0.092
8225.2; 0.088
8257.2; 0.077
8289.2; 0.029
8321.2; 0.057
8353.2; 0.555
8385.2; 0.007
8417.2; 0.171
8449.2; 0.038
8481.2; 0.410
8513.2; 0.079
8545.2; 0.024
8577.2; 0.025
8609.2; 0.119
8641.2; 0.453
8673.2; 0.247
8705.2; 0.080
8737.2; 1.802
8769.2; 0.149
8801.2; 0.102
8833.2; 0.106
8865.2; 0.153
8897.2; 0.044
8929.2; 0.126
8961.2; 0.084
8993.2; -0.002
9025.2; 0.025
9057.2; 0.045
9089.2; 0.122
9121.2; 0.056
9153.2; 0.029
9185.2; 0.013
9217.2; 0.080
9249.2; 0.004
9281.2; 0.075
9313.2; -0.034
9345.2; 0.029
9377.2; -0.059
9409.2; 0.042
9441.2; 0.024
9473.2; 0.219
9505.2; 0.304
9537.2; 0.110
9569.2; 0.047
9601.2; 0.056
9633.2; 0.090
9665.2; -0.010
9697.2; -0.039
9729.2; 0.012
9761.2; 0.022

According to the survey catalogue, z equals 0.75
